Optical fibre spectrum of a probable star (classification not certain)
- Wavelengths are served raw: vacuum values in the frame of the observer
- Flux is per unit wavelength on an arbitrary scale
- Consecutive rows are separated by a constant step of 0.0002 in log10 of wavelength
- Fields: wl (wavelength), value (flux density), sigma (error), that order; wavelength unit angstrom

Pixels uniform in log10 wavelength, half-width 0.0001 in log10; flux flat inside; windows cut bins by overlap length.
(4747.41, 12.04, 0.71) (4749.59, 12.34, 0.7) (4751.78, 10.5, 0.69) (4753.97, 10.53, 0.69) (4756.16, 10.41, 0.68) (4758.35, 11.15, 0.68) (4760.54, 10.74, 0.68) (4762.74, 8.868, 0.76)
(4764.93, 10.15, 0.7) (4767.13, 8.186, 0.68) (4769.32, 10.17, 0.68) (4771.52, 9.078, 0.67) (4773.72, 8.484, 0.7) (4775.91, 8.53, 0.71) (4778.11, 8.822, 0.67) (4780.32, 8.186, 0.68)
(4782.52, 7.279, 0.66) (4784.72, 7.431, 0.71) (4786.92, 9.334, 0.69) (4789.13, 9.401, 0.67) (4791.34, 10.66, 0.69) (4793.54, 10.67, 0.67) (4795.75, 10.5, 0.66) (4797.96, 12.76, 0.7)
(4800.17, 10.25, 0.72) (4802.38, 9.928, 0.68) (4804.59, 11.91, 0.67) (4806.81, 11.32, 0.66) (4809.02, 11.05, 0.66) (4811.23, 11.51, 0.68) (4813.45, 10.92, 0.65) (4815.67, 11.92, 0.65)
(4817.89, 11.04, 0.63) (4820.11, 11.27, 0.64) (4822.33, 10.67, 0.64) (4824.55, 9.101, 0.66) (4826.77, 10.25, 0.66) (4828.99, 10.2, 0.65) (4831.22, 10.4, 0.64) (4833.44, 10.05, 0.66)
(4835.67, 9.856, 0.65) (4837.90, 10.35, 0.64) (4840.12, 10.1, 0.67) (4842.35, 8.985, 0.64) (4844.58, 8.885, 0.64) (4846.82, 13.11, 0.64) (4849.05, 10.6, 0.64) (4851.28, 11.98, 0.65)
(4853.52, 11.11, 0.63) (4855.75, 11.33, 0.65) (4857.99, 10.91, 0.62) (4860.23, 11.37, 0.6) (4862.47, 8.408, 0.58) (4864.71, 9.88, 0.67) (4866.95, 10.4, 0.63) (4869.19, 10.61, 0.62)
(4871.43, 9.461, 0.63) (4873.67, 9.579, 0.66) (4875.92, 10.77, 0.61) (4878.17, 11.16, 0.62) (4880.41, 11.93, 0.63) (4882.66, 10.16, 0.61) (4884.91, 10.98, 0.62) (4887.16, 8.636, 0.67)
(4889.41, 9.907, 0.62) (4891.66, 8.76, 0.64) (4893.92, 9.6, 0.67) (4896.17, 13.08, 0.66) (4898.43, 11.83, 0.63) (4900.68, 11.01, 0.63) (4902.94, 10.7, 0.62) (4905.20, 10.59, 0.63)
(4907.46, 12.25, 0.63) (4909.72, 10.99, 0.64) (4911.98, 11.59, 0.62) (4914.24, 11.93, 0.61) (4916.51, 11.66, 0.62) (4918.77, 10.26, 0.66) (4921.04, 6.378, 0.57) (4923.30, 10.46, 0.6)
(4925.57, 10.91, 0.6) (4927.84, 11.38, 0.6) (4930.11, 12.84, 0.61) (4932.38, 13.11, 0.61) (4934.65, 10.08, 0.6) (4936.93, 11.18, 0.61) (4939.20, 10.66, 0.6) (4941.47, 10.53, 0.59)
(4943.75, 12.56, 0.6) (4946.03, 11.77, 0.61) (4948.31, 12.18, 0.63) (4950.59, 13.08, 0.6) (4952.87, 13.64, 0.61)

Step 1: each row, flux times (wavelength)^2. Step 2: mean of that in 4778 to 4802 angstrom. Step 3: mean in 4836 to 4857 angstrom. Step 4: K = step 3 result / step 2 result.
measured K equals 1.14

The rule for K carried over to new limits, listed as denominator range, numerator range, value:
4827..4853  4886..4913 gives 1.06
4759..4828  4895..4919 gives 1.20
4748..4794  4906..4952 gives 1.26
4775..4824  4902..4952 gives 1.16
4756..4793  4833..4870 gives 1.17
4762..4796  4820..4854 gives 1.17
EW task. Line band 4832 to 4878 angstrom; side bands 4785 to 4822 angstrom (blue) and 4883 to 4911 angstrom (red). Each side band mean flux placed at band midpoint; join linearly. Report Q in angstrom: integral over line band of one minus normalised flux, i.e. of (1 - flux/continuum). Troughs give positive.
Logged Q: 1.5 angstrom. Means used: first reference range 10.8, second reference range 10.7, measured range 10.4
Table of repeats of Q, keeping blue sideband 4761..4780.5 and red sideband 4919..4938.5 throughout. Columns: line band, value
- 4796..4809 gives -2.48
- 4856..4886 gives -0.96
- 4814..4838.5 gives -2.13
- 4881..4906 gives -0.31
